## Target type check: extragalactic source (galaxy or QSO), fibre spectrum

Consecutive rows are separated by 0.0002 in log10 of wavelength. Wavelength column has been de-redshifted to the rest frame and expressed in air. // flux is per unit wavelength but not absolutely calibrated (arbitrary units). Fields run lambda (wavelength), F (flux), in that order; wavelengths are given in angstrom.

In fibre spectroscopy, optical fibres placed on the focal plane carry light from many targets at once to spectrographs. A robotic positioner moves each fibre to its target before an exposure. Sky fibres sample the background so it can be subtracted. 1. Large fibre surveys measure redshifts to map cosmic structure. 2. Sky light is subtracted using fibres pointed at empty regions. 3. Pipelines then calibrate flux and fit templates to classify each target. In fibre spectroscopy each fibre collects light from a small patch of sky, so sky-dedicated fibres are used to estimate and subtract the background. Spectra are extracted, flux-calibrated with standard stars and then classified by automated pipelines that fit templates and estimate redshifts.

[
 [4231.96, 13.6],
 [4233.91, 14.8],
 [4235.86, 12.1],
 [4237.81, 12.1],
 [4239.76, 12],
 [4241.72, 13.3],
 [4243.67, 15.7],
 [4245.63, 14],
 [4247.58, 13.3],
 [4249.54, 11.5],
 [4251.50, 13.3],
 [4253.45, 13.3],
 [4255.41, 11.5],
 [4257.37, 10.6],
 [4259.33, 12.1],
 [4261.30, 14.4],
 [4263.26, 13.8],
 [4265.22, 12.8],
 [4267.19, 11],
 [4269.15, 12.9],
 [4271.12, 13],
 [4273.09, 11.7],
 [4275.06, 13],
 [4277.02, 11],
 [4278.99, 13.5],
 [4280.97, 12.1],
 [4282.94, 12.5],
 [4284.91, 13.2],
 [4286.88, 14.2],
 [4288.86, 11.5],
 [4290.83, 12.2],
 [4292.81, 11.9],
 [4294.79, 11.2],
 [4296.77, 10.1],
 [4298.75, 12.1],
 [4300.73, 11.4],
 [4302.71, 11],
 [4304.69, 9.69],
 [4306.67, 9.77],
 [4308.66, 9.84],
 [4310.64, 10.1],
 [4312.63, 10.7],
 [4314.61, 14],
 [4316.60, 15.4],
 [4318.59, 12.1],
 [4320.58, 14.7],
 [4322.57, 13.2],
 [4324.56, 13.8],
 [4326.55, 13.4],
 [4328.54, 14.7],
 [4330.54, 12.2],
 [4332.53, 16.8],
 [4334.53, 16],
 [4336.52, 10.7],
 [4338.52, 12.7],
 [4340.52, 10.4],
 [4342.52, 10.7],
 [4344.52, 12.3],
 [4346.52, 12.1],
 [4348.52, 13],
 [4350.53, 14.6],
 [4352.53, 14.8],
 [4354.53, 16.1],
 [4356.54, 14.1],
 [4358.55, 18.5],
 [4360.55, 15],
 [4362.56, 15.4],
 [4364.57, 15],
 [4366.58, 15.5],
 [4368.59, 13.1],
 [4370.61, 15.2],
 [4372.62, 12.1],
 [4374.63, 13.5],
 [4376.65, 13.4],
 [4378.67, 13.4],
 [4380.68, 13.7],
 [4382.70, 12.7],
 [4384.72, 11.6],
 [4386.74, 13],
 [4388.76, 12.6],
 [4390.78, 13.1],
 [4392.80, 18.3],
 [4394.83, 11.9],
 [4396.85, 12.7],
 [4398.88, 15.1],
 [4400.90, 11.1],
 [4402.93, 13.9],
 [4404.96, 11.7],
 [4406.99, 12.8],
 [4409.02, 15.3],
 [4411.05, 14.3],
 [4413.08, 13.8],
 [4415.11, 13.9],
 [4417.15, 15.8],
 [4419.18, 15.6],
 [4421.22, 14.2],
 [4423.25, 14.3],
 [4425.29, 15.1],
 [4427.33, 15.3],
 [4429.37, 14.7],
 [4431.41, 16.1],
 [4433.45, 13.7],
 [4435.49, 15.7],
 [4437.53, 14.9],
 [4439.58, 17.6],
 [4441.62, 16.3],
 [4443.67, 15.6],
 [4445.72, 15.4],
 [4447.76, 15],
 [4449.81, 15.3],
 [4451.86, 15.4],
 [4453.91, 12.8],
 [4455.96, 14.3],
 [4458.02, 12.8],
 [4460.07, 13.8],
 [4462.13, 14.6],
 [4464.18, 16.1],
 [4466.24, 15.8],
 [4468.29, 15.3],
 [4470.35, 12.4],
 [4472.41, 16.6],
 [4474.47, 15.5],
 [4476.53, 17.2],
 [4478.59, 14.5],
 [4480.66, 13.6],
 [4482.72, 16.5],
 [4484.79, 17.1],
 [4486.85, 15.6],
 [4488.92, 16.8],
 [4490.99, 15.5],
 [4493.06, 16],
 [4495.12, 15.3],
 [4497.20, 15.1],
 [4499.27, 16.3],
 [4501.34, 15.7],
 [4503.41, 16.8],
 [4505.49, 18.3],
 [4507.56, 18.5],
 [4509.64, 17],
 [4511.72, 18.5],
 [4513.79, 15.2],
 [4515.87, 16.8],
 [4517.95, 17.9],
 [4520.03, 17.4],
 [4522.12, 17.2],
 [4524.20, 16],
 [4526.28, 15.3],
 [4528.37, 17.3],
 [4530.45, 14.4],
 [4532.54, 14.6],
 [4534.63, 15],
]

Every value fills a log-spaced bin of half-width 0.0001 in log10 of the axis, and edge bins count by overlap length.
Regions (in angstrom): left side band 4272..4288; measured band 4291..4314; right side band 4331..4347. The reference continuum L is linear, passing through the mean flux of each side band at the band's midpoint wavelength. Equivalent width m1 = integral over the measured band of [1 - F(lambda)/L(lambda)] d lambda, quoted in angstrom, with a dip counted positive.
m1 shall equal 3.4 angstrom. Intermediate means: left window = 12.6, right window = 12.7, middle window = 10.8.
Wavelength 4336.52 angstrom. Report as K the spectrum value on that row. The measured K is 10.7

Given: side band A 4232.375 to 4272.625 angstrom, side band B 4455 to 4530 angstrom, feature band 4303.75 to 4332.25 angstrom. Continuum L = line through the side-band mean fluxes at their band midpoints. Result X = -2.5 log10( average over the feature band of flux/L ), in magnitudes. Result 0.10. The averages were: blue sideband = 12.9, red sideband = 16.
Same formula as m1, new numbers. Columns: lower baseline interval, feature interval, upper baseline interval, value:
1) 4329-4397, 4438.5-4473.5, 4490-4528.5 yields 1.3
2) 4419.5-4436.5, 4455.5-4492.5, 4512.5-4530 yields 1.2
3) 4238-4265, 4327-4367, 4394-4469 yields -0.6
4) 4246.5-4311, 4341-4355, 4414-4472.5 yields 0.1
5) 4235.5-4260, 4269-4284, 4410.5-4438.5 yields 0.7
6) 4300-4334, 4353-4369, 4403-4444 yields -2.3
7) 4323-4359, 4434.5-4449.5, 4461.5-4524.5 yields -0.4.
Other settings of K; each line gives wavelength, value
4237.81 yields 12.1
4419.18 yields 15.6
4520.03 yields 17.4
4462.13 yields 14.6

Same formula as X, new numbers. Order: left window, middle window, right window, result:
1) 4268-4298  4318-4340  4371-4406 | -0.08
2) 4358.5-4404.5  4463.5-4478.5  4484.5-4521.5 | 0.03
